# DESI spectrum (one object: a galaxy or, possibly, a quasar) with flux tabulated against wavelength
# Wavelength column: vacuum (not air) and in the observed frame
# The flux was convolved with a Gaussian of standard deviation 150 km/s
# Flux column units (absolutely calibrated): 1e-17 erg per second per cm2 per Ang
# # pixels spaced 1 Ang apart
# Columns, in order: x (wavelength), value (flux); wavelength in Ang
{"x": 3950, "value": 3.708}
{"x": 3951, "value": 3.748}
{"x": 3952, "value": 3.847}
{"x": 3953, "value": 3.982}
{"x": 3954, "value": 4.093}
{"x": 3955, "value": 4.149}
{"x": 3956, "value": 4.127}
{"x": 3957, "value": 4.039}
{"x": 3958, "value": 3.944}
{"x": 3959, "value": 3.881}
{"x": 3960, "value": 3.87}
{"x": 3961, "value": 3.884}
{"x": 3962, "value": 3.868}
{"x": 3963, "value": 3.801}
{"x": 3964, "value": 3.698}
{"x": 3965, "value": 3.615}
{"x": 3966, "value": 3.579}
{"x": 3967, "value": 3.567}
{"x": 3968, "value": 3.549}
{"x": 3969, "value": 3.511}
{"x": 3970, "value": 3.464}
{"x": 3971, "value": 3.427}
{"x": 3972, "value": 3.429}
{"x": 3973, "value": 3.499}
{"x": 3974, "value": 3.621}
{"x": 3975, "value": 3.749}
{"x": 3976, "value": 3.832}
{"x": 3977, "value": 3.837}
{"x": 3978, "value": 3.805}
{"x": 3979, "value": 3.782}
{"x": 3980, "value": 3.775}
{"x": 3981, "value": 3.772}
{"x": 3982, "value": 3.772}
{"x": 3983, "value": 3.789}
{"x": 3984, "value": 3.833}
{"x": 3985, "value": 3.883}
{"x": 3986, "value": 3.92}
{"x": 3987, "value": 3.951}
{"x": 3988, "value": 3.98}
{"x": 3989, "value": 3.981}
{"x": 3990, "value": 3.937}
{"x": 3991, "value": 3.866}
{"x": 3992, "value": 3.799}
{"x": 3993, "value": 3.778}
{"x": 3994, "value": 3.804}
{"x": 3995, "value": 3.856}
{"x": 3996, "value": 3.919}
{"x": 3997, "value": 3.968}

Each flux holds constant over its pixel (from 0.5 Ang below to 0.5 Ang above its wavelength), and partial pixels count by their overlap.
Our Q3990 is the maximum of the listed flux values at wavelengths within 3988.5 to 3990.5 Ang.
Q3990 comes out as 3.981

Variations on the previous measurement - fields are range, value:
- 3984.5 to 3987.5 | 3.951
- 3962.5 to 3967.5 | 3.801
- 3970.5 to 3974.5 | 3.621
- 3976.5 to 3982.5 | 3.837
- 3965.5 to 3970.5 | 3.579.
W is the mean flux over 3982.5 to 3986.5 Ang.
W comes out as 3.86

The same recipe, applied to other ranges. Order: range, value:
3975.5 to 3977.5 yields 3.83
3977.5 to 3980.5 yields 3.79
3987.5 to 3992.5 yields 3.91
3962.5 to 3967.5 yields 3.65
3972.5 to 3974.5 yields 3.56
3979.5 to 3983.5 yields 3.78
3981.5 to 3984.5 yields 3.8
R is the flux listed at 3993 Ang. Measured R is 3.778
